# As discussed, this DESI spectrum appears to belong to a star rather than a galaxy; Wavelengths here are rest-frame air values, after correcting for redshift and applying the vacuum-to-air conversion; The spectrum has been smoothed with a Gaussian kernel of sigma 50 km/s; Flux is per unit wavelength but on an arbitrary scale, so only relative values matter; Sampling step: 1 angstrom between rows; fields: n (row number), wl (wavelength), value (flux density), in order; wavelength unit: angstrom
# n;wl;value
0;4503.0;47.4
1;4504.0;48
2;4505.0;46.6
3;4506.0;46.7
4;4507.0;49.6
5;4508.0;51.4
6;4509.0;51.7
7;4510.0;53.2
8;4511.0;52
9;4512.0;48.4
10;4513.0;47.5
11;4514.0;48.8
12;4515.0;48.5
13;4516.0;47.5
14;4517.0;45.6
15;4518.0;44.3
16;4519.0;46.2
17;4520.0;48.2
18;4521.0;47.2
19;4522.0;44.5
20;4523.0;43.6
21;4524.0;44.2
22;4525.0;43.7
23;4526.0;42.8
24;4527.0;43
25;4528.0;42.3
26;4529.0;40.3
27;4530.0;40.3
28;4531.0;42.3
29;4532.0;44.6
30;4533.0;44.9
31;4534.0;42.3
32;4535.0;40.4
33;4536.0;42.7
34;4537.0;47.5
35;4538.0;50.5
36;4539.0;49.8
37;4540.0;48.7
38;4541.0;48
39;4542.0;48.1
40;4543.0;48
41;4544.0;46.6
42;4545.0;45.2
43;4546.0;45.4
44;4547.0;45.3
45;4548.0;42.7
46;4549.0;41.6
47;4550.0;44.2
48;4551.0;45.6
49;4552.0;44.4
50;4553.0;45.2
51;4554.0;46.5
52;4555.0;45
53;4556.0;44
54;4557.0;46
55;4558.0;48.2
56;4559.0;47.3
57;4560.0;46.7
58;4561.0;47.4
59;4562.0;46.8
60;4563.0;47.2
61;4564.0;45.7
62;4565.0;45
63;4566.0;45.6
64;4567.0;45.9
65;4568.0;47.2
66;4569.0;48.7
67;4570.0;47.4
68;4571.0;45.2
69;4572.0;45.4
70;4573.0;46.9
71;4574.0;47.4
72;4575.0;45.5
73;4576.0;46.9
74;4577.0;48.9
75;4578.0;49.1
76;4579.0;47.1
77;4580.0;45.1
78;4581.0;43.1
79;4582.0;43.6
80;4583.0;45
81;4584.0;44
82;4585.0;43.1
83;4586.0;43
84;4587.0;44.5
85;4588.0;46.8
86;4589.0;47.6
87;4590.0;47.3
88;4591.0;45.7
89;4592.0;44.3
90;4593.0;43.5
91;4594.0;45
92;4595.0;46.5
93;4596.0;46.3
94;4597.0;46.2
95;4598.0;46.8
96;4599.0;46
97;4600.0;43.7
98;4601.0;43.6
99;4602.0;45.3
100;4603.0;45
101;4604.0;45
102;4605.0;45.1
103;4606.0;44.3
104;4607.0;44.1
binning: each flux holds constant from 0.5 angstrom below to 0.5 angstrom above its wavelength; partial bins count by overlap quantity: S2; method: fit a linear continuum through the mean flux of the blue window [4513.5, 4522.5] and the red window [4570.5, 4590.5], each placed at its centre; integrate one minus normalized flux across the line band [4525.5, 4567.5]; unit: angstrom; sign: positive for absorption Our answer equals 1.0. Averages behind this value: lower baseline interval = 46.8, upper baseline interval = 45.8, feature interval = 45.2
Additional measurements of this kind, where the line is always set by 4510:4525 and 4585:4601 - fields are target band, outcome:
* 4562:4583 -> -0.22 angstrom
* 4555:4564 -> -0.09 angstrom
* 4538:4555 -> 0.12 angstrom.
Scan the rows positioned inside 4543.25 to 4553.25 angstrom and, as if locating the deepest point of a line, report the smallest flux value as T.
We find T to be 41.6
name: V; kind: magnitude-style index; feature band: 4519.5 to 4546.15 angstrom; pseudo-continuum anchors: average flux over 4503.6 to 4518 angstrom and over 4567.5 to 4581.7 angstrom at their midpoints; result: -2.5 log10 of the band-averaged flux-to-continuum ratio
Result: 0.07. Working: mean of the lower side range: 48.8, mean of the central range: 45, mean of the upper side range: 46.7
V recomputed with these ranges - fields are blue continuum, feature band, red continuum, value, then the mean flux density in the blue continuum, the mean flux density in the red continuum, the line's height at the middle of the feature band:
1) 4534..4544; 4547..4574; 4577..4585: 0.005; 46.8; 45.4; 46.1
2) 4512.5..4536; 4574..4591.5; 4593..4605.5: -0.014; 44.4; 45.3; 45.1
